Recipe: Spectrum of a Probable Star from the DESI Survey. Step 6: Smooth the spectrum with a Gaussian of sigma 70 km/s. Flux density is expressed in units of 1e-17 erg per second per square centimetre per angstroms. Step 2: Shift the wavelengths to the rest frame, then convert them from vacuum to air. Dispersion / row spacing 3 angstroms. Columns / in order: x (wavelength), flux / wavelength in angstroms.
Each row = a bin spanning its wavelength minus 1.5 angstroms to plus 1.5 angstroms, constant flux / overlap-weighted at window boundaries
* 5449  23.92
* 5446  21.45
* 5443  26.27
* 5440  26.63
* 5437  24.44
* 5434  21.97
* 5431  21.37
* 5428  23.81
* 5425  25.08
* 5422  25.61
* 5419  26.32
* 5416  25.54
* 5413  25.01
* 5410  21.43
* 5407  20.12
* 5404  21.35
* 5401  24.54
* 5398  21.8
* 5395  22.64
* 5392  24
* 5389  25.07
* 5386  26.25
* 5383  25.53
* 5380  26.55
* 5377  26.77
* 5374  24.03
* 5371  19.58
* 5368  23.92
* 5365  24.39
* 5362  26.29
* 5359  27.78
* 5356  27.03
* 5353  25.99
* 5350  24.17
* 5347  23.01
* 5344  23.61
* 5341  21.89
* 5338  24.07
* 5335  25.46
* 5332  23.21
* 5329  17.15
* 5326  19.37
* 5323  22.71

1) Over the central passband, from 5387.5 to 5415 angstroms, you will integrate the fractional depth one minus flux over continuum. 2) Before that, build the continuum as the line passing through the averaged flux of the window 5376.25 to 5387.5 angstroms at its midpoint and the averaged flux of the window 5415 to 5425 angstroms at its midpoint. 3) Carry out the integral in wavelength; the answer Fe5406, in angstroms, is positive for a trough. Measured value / 3.2 angstroms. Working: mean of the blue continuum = 26.2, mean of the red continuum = 25.7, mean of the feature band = 22.9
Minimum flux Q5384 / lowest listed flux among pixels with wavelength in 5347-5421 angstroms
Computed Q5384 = 19.58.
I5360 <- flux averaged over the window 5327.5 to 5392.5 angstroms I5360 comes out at 24.4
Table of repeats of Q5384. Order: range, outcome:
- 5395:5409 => 20.12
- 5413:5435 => 21.37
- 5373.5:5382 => 24.03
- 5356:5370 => 23.92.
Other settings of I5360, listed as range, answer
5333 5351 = 23.7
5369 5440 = 23.9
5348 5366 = 25.9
